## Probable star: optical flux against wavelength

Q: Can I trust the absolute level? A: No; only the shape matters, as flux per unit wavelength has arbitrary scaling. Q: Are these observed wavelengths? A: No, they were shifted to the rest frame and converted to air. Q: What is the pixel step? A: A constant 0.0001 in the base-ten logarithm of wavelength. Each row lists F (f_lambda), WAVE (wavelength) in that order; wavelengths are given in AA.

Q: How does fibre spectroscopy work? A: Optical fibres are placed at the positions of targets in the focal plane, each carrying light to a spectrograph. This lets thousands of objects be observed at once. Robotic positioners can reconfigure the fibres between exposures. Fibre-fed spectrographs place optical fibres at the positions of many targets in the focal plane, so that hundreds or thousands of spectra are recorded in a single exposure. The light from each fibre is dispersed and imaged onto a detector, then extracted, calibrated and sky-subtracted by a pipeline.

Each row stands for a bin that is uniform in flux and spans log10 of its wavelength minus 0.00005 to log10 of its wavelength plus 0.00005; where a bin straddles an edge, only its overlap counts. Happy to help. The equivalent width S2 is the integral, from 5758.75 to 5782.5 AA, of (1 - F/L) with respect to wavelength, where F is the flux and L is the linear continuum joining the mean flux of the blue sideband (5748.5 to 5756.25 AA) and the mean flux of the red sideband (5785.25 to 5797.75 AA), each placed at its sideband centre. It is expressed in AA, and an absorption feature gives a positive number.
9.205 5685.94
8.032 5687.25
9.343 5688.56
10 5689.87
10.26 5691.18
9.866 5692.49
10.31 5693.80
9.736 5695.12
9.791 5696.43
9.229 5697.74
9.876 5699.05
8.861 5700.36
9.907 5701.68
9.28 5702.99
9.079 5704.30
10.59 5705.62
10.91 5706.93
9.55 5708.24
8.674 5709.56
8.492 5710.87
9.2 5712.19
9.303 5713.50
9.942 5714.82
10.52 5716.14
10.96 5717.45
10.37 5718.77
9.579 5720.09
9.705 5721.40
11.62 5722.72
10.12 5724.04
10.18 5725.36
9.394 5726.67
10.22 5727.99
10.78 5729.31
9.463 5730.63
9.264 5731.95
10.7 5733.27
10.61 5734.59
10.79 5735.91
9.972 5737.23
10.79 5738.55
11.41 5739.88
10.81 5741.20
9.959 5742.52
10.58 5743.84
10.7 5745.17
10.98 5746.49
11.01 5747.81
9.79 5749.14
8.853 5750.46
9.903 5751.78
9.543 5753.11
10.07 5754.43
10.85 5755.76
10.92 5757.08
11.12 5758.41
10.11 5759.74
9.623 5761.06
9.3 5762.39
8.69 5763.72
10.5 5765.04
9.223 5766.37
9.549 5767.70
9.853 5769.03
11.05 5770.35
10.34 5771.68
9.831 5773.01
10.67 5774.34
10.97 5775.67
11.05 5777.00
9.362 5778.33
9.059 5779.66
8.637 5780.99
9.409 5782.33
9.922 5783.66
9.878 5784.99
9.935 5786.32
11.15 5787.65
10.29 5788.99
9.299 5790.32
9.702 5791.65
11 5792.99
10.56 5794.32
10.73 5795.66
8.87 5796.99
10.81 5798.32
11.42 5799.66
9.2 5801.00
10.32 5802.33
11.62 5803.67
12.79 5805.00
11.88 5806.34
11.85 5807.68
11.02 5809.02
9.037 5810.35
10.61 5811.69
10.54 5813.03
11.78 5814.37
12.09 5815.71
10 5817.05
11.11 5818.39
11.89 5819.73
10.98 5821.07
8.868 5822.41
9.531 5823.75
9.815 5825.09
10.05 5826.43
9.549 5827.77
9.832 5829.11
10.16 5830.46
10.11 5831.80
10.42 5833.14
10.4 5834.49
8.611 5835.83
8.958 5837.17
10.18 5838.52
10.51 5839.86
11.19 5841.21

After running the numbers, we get 0.3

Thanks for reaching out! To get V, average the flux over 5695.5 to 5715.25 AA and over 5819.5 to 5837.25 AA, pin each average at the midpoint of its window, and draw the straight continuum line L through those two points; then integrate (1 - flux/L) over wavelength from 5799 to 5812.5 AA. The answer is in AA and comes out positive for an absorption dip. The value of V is -1.53 AA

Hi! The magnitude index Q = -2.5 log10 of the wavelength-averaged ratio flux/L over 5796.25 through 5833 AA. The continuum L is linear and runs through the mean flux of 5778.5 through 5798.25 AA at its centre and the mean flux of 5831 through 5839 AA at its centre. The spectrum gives -0.08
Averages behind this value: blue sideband 9.9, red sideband 9.78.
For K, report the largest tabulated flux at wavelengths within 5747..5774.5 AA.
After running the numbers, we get 11.12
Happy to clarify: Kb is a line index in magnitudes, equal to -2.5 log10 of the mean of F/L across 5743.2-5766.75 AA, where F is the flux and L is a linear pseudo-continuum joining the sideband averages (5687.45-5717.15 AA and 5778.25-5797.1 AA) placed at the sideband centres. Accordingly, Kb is -0.03 mag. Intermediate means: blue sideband 9.66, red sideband 9.9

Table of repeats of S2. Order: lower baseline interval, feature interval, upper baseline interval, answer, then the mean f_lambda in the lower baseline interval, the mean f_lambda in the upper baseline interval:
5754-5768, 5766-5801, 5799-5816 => 1.4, 10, 11.1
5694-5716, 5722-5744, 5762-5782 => -1.6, 9.56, 9.87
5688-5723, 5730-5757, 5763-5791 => -1.2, 9.79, 9.94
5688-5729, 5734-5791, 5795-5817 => 1.5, 9.84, 10.9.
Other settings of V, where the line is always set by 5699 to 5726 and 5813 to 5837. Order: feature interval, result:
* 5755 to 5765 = -0.08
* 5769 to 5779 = -0.34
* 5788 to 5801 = -0.12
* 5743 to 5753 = -0.23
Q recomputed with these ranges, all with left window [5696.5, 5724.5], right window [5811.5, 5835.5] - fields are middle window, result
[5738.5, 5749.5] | -0.07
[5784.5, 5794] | 0.00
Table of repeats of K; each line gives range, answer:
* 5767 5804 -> 11.62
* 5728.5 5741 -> 11.41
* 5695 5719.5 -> 10.96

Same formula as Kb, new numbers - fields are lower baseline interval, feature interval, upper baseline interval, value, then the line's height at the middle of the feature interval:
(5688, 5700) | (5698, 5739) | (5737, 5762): 0.011 mag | 10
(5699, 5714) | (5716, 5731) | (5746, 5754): -0.063 mag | 9.67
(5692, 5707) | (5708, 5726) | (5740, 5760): 0.010 mag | 9.96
